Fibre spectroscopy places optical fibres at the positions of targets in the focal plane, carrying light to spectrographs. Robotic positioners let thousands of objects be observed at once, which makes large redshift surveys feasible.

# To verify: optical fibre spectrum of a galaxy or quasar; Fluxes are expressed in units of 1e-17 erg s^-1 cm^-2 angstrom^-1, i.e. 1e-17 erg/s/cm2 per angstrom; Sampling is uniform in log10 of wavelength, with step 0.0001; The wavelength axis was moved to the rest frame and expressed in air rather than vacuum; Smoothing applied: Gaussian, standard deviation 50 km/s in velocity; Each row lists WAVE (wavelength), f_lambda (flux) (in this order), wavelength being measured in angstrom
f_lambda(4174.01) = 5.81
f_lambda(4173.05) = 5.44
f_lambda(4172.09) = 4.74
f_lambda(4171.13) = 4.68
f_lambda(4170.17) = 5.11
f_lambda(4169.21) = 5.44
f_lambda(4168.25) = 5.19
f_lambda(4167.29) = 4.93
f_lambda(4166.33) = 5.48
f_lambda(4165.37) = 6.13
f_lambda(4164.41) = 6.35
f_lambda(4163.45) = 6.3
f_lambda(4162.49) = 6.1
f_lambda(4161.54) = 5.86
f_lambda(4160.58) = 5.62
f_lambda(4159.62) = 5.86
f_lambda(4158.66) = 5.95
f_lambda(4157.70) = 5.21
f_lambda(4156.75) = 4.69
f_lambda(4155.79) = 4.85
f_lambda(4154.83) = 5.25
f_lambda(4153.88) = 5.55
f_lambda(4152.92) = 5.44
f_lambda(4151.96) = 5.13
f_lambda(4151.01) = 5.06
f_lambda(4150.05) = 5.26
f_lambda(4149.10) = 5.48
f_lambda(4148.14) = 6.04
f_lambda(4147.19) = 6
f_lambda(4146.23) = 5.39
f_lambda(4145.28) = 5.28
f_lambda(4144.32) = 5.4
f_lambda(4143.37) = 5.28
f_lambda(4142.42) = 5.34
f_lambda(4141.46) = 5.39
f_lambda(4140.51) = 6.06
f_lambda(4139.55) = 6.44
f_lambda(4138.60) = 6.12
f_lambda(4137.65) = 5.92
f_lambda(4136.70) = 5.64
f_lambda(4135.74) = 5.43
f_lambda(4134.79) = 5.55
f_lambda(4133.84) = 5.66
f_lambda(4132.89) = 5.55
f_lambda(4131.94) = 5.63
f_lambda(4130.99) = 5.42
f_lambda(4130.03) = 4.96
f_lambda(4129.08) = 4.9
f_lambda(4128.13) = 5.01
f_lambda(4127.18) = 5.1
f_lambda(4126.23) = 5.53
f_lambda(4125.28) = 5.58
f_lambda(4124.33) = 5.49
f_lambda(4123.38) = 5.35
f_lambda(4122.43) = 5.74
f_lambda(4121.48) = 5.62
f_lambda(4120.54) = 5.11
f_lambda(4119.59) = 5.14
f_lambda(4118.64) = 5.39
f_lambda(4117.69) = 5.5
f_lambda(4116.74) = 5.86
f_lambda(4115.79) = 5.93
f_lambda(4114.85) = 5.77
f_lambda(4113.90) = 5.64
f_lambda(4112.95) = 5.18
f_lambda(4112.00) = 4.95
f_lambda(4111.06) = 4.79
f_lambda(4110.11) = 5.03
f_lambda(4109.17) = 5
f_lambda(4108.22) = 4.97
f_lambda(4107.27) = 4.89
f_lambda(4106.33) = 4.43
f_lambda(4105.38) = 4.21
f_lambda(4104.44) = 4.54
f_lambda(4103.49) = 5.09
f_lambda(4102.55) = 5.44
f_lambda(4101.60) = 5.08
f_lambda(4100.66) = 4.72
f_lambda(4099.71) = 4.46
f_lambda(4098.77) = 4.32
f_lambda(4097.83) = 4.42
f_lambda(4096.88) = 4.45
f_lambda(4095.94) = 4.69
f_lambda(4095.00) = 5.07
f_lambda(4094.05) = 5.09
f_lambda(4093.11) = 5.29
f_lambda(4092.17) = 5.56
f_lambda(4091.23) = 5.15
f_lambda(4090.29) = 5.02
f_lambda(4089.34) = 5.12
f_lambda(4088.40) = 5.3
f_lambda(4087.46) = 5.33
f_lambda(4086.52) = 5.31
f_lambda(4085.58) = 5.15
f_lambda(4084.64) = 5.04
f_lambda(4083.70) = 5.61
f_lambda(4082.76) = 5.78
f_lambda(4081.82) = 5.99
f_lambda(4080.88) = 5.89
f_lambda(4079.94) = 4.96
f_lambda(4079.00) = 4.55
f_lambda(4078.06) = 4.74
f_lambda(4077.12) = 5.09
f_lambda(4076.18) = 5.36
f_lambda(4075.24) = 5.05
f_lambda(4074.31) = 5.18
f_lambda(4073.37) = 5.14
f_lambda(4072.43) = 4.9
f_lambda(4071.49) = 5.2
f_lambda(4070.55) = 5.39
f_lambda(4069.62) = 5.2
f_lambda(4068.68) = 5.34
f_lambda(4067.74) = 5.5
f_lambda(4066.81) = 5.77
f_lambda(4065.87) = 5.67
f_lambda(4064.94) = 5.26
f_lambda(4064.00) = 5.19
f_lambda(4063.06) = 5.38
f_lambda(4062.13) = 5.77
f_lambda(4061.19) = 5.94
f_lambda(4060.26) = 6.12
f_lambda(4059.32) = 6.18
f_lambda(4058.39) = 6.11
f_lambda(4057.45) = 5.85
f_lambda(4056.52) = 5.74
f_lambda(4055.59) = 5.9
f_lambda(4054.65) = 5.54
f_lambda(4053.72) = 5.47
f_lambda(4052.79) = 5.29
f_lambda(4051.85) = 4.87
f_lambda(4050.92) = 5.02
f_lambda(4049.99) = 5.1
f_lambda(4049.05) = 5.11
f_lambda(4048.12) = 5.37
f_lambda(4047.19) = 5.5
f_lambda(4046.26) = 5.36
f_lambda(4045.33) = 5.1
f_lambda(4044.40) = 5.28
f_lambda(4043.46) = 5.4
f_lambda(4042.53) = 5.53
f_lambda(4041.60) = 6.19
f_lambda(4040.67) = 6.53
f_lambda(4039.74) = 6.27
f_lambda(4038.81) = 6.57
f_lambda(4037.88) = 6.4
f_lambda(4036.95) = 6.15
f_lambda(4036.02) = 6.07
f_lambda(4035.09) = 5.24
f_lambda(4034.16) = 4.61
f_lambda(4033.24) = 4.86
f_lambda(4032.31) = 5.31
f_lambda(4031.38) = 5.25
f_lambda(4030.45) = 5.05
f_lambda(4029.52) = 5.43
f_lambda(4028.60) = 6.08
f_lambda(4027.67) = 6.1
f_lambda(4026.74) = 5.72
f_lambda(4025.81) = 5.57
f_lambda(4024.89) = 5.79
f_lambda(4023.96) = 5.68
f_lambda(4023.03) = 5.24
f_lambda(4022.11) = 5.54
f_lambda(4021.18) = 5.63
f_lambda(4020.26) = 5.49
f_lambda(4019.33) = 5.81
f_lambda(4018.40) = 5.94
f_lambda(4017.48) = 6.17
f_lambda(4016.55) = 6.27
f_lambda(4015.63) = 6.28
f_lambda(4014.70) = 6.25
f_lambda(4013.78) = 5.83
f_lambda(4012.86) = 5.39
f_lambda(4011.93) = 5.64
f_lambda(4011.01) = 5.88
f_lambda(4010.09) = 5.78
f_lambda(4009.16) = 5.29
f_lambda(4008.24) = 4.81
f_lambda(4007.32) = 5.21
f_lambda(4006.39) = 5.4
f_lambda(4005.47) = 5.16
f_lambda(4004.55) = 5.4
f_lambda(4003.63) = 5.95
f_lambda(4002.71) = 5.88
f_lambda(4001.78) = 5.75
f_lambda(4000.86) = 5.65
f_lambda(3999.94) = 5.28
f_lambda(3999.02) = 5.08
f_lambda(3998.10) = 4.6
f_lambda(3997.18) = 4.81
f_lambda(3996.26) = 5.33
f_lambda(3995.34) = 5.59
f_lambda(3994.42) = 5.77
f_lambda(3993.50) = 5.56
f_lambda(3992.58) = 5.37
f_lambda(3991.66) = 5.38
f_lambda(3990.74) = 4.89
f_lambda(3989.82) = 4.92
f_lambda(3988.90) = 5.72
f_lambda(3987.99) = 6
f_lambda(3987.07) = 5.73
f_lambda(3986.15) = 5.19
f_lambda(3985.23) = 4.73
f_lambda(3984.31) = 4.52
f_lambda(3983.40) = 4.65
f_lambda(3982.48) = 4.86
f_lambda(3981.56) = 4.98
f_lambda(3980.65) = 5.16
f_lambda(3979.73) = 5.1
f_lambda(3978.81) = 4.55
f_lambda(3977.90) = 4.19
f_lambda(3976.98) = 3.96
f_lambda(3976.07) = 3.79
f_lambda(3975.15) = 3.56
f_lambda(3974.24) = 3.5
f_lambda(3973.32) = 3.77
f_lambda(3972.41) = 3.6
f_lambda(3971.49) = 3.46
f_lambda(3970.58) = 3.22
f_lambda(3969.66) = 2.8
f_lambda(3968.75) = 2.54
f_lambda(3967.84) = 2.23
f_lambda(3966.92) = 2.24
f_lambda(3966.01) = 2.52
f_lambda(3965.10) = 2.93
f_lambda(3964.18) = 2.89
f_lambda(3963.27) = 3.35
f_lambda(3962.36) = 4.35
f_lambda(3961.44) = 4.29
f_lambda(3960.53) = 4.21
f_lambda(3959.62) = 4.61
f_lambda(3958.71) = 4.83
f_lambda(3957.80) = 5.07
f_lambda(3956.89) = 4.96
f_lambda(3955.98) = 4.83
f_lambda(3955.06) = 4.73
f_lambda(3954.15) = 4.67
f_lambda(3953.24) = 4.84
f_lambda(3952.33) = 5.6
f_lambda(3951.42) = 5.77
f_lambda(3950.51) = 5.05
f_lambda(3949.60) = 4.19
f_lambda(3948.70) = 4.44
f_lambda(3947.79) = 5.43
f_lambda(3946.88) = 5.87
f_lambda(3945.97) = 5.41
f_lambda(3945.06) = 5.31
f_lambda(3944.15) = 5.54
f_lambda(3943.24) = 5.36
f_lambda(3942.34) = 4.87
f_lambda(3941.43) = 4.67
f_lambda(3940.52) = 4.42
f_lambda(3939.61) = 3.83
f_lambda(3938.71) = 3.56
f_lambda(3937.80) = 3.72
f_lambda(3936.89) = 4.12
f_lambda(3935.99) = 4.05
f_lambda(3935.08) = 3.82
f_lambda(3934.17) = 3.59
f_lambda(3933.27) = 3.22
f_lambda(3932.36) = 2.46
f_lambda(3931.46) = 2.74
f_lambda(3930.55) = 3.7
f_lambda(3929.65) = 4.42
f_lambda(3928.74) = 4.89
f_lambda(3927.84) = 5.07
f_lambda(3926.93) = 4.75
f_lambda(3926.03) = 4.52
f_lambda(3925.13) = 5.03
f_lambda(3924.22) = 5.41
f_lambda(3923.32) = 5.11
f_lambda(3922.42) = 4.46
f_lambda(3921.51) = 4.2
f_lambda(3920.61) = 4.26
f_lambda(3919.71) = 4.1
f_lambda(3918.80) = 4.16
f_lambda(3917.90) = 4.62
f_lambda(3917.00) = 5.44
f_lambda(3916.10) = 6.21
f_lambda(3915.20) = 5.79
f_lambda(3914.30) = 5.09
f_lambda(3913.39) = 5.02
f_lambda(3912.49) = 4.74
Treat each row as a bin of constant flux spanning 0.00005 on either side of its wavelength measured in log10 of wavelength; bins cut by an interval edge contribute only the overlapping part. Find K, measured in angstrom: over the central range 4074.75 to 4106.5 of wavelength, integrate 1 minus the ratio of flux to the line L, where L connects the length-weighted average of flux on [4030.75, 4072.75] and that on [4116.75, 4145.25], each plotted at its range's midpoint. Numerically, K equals 2.8 angstrom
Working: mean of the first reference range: 5.55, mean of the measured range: 5.04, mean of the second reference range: 5.49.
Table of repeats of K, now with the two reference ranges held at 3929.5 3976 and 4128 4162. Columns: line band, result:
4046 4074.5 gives -3.5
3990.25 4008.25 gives -3.7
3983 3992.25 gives -1.8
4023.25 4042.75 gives -4.4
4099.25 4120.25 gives 0.6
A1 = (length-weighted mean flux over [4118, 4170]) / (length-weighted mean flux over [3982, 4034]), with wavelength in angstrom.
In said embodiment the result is 1.0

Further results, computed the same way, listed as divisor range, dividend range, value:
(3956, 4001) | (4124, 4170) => 1.25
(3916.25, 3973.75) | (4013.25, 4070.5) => 1.32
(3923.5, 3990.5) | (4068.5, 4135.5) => 1.19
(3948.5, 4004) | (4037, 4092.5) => 1.20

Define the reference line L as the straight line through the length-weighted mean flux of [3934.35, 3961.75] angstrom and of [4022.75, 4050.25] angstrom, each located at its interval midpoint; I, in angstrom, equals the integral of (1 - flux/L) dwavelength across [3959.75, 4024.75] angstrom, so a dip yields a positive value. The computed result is 4.3 angstrom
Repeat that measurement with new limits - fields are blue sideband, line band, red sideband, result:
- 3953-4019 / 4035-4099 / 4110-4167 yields -3.15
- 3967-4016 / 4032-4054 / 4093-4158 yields -2.17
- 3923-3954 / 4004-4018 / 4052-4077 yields -1.52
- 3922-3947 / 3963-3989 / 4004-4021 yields 5.77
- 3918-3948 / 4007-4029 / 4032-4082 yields -2.45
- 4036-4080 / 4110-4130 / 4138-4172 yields 0.58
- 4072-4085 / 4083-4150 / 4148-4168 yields 1.28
